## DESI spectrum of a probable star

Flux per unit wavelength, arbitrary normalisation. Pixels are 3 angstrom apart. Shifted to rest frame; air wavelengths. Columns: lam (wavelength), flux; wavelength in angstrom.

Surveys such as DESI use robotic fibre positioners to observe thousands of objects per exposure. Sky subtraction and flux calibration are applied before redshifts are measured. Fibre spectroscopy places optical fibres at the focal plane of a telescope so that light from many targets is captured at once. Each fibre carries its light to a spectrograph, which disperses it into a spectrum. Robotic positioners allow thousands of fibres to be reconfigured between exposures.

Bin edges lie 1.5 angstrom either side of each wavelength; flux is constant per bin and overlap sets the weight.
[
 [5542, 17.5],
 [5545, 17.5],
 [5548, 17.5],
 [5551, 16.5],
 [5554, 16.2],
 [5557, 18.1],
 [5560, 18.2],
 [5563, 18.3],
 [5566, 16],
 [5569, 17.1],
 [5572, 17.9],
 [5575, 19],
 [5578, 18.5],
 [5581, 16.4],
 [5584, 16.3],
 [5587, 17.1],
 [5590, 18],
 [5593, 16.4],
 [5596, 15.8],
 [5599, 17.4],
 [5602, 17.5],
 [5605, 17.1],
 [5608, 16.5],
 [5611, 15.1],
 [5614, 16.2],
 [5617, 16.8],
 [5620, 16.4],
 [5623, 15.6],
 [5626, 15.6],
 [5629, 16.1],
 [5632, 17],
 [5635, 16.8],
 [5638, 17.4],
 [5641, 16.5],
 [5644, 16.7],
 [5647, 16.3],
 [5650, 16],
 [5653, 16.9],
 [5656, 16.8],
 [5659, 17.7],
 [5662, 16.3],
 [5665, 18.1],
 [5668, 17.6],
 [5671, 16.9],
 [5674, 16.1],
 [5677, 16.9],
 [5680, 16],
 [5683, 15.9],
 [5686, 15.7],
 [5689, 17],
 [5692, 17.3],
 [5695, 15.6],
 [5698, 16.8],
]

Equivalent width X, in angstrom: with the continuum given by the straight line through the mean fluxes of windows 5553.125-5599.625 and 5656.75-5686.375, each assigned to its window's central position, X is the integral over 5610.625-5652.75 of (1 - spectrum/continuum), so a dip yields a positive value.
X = 1.53 angstrom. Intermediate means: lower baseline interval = 17.3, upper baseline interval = 16.8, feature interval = 16.4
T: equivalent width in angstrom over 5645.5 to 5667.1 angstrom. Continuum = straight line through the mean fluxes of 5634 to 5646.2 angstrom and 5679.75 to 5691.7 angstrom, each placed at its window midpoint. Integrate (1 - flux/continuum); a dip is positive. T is -0.3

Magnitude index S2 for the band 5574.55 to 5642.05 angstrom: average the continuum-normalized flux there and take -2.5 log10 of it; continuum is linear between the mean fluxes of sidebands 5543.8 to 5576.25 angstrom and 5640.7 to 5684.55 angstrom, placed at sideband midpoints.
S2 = 0.03 mag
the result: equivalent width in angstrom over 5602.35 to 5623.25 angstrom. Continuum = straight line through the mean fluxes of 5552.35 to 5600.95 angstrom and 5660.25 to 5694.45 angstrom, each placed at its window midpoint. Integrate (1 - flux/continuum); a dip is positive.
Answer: 0.9 angstrom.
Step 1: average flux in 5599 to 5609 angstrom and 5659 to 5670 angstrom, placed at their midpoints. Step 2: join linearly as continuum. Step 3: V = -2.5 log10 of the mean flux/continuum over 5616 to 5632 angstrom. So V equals 0.07 mag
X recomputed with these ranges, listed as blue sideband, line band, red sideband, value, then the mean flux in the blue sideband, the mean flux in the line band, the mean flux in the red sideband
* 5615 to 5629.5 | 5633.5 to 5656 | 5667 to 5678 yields -0.3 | 16.1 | 16.7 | 16.8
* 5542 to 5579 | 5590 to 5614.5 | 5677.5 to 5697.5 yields 0.8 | 17.6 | 16.6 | 16.3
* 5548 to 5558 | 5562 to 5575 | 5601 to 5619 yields -0.5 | 17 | 17.5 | 16.5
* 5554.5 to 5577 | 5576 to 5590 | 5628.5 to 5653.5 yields 0.2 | 17.7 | 17.2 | 16.6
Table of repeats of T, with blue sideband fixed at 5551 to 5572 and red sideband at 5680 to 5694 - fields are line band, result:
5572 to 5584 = -0.40 angstrom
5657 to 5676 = -0.64 angstrom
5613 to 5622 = 0.25 angstrom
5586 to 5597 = 0.14 angstrom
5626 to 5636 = 0.19 angstrom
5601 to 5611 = 0.15 angstrom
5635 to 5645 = -0.08 angstrom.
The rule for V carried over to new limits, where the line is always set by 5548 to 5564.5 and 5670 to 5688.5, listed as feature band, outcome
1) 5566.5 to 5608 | 0.00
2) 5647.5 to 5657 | 0.00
